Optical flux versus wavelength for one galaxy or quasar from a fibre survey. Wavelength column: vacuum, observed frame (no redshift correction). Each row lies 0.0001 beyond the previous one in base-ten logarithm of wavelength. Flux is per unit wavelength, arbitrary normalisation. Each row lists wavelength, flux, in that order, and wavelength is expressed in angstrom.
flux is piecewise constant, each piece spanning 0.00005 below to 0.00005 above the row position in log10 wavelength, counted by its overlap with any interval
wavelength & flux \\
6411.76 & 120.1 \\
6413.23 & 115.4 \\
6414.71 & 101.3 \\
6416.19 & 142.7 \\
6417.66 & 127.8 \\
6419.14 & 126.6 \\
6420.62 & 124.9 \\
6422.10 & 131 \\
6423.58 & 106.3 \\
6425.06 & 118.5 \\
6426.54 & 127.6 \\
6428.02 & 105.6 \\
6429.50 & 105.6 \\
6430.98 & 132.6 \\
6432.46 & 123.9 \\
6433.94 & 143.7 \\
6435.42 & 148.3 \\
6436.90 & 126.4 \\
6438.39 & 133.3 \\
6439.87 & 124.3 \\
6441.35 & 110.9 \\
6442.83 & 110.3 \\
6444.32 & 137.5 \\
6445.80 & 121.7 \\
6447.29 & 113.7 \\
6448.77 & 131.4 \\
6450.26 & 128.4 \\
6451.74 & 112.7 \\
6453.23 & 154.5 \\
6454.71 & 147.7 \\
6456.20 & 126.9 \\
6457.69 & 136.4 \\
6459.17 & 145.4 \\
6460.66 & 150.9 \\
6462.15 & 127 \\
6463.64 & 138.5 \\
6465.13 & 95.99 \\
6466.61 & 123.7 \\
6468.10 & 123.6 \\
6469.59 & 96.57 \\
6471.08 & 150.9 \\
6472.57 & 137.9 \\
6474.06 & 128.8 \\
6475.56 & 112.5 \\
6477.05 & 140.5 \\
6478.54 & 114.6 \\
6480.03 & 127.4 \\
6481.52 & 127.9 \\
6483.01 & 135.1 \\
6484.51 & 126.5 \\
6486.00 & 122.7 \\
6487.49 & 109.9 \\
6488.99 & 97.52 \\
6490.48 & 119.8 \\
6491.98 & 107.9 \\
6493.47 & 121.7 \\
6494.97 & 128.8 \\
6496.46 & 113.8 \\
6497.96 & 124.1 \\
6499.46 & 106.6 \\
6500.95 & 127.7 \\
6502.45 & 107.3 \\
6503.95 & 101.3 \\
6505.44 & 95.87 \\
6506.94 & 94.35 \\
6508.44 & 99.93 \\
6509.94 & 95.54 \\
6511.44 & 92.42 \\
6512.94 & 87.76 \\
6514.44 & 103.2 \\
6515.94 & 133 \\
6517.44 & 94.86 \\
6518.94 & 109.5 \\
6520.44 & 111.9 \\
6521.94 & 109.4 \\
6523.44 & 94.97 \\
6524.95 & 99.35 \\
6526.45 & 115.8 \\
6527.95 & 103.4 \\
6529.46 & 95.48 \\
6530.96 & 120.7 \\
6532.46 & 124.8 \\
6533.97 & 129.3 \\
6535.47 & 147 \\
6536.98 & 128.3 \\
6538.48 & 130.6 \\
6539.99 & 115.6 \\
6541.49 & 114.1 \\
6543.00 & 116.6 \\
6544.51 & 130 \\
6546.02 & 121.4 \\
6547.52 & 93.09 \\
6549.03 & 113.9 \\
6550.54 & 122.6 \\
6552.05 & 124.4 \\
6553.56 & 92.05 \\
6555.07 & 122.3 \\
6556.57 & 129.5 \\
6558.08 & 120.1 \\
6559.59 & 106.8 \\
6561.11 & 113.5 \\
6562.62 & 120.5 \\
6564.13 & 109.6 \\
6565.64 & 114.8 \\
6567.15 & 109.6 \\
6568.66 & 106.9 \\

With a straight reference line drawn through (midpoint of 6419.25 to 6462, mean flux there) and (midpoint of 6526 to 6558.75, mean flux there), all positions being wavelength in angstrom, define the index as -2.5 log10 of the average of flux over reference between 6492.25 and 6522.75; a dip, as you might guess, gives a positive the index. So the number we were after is 0.13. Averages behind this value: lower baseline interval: 128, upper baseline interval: 119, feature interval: 108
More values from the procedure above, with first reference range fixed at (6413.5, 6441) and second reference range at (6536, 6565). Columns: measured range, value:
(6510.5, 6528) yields 0.14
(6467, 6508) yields 0.02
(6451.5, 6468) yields -0.09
